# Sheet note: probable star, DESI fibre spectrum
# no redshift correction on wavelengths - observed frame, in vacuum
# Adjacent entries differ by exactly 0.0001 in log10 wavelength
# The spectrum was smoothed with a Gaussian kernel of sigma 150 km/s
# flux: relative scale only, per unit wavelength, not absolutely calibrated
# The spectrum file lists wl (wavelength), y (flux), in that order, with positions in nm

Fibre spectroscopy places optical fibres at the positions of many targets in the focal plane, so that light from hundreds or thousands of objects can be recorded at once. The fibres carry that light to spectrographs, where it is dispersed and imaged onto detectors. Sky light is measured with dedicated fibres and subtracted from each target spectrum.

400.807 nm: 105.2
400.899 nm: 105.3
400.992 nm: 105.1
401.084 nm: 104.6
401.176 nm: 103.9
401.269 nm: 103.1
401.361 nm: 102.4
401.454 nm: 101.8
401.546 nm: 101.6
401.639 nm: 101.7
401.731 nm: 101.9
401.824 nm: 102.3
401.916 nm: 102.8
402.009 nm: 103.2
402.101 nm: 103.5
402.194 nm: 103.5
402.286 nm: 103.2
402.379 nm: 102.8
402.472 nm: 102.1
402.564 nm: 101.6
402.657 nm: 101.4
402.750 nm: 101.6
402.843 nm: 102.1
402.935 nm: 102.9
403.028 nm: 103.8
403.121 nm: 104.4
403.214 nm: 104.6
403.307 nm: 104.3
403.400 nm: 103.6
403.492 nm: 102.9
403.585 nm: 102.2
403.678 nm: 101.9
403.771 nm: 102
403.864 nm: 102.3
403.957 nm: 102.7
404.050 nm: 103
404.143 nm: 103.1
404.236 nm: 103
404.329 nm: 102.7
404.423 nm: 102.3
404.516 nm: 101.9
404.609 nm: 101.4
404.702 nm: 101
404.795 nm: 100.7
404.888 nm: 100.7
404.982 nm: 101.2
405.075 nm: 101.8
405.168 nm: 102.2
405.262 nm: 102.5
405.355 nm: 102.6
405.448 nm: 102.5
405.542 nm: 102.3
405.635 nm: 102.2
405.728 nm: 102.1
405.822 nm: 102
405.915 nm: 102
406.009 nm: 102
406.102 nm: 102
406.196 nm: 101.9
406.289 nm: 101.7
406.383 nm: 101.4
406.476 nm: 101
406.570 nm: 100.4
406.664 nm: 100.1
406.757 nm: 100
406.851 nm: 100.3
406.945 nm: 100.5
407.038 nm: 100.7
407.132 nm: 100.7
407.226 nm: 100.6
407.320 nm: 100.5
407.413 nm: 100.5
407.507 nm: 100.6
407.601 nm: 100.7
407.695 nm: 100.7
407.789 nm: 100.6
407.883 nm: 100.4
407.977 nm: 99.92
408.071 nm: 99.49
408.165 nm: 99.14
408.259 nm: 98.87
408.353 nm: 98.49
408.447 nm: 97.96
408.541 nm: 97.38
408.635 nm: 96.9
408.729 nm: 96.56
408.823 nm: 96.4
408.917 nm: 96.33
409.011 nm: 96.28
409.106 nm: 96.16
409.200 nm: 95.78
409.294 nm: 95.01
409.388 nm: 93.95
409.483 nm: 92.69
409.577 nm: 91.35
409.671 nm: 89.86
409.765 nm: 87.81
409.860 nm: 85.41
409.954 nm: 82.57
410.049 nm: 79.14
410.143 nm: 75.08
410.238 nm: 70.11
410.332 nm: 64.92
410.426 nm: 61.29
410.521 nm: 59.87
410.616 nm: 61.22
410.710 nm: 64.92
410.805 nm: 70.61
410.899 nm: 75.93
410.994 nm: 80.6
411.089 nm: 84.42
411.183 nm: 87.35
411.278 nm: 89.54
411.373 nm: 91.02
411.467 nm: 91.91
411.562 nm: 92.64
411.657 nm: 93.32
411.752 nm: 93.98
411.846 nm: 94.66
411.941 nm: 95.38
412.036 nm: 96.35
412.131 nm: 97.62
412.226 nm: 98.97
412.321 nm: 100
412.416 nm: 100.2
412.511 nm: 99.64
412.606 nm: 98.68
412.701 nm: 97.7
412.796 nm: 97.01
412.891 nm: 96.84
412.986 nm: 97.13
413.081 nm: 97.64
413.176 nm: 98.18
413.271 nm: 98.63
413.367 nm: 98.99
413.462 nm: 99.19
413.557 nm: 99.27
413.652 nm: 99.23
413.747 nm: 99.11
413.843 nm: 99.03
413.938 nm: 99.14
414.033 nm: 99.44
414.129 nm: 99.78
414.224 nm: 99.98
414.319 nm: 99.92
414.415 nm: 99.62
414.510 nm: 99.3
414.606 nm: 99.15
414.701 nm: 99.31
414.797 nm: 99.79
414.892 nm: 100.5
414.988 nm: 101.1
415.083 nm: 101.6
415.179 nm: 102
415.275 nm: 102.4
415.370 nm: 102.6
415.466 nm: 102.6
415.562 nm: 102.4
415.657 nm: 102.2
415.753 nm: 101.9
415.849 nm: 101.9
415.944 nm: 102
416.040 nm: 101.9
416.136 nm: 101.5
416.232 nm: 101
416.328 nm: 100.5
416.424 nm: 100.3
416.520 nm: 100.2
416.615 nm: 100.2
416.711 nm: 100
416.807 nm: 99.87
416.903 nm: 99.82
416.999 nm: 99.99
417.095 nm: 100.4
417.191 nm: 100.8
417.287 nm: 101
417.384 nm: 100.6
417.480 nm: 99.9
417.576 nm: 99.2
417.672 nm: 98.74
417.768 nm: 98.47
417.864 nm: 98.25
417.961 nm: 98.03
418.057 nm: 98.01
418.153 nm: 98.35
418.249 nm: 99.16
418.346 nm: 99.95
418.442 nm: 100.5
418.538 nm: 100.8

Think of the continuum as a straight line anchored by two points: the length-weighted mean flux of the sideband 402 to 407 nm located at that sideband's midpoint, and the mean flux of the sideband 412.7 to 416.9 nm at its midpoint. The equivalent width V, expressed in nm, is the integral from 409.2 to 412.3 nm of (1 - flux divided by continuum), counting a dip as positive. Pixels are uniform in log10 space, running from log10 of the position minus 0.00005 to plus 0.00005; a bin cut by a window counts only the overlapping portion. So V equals 0.51 nm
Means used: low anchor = 102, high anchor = 100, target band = 84.4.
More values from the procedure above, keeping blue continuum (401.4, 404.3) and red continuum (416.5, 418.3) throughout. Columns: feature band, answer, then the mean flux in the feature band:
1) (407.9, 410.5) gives 0.292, 90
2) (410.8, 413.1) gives 0.173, 93.1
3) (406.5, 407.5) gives 0.013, 100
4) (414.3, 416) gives -0.019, 101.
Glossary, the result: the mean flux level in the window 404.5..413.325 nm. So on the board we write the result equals 94.5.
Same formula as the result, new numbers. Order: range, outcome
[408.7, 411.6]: 83.7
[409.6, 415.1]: 91.2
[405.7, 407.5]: 101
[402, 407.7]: 102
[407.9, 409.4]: 97.3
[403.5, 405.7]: 102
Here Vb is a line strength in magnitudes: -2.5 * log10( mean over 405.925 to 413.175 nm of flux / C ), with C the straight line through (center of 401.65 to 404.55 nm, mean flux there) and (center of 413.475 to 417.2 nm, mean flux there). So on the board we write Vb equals 0.10 mag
